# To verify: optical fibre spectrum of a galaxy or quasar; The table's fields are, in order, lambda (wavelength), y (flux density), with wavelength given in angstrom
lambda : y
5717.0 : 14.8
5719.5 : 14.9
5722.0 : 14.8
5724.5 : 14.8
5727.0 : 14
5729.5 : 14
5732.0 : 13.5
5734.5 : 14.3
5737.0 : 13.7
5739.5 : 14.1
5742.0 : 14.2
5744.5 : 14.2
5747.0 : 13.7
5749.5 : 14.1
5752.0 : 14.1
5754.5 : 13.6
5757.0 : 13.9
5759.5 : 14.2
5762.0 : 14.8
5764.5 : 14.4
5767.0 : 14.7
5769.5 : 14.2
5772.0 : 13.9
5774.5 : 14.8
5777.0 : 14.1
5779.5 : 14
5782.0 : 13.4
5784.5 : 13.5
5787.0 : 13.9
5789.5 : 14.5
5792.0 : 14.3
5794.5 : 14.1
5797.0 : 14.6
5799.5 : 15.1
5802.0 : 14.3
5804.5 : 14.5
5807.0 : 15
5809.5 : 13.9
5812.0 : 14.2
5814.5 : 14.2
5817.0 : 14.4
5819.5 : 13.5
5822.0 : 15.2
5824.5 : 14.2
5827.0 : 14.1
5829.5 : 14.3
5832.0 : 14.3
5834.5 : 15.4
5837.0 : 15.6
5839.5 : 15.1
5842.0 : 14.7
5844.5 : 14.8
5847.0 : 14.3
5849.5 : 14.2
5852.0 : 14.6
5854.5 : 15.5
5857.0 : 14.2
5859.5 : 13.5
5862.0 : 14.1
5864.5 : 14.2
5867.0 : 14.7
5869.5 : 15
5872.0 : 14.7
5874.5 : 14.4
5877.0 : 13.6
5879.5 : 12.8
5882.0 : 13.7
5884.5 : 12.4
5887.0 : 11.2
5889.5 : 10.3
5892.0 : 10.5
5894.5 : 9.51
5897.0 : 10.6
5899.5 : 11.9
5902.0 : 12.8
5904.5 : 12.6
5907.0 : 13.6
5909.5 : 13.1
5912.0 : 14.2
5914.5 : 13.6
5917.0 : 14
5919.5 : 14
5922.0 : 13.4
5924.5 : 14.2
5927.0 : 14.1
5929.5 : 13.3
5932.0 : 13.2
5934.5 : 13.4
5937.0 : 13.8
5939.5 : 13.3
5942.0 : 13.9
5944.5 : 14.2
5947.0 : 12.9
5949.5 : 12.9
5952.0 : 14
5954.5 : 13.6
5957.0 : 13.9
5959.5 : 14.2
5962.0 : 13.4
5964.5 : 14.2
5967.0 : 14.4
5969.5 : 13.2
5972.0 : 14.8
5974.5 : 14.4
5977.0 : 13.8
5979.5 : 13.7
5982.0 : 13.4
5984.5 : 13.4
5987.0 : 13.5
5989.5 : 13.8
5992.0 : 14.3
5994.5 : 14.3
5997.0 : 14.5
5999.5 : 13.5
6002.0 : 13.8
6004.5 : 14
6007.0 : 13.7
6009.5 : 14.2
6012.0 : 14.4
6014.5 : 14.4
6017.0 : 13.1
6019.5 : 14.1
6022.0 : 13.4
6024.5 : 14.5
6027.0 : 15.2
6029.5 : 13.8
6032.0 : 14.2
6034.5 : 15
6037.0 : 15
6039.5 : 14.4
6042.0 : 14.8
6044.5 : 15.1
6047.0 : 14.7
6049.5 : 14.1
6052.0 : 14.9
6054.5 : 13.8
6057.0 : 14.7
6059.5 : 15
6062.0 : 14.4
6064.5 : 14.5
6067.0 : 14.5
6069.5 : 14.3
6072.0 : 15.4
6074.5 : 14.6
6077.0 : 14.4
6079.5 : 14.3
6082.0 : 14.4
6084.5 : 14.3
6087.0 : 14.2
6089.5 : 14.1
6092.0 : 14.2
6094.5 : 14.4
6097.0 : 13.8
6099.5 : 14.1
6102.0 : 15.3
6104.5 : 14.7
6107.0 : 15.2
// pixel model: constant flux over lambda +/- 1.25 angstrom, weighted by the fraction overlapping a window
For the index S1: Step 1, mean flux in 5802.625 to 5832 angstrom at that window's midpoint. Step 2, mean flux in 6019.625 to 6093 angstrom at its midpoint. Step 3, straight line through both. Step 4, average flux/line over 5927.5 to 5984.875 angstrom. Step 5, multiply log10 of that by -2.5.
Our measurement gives 0.05 mag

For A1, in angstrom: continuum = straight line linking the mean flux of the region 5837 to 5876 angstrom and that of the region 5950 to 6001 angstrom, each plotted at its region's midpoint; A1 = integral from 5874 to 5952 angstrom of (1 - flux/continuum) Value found 7.1 angstrom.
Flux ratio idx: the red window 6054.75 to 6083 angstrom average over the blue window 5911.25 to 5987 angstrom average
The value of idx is 1.06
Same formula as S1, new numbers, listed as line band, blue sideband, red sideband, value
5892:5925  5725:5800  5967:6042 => 0.108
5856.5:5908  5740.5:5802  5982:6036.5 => 0.102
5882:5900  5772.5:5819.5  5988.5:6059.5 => 0.275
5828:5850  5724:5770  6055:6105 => -0.041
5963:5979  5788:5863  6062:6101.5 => 0.025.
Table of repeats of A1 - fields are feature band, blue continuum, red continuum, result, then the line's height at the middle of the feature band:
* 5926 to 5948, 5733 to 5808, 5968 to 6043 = 0.9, 14.1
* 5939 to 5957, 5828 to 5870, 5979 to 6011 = 0.7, 14.1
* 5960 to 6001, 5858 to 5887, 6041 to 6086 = 0.9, 14.2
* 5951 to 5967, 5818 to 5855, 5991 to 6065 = 0.6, 14.4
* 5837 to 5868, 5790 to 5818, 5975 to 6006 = -0.6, 14.3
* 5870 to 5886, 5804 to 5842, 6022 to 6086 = 1.0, 14.5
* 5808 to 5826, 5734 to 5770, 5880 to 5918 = -1.3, 13.3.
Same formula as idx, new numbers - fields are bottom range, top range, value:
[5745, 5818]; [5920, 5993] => 0.97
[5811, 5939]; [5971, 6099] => 1.04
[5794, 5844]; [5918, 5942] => 0.94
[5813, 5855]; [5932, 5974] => 0.94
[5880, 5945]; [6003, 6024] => 1.08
